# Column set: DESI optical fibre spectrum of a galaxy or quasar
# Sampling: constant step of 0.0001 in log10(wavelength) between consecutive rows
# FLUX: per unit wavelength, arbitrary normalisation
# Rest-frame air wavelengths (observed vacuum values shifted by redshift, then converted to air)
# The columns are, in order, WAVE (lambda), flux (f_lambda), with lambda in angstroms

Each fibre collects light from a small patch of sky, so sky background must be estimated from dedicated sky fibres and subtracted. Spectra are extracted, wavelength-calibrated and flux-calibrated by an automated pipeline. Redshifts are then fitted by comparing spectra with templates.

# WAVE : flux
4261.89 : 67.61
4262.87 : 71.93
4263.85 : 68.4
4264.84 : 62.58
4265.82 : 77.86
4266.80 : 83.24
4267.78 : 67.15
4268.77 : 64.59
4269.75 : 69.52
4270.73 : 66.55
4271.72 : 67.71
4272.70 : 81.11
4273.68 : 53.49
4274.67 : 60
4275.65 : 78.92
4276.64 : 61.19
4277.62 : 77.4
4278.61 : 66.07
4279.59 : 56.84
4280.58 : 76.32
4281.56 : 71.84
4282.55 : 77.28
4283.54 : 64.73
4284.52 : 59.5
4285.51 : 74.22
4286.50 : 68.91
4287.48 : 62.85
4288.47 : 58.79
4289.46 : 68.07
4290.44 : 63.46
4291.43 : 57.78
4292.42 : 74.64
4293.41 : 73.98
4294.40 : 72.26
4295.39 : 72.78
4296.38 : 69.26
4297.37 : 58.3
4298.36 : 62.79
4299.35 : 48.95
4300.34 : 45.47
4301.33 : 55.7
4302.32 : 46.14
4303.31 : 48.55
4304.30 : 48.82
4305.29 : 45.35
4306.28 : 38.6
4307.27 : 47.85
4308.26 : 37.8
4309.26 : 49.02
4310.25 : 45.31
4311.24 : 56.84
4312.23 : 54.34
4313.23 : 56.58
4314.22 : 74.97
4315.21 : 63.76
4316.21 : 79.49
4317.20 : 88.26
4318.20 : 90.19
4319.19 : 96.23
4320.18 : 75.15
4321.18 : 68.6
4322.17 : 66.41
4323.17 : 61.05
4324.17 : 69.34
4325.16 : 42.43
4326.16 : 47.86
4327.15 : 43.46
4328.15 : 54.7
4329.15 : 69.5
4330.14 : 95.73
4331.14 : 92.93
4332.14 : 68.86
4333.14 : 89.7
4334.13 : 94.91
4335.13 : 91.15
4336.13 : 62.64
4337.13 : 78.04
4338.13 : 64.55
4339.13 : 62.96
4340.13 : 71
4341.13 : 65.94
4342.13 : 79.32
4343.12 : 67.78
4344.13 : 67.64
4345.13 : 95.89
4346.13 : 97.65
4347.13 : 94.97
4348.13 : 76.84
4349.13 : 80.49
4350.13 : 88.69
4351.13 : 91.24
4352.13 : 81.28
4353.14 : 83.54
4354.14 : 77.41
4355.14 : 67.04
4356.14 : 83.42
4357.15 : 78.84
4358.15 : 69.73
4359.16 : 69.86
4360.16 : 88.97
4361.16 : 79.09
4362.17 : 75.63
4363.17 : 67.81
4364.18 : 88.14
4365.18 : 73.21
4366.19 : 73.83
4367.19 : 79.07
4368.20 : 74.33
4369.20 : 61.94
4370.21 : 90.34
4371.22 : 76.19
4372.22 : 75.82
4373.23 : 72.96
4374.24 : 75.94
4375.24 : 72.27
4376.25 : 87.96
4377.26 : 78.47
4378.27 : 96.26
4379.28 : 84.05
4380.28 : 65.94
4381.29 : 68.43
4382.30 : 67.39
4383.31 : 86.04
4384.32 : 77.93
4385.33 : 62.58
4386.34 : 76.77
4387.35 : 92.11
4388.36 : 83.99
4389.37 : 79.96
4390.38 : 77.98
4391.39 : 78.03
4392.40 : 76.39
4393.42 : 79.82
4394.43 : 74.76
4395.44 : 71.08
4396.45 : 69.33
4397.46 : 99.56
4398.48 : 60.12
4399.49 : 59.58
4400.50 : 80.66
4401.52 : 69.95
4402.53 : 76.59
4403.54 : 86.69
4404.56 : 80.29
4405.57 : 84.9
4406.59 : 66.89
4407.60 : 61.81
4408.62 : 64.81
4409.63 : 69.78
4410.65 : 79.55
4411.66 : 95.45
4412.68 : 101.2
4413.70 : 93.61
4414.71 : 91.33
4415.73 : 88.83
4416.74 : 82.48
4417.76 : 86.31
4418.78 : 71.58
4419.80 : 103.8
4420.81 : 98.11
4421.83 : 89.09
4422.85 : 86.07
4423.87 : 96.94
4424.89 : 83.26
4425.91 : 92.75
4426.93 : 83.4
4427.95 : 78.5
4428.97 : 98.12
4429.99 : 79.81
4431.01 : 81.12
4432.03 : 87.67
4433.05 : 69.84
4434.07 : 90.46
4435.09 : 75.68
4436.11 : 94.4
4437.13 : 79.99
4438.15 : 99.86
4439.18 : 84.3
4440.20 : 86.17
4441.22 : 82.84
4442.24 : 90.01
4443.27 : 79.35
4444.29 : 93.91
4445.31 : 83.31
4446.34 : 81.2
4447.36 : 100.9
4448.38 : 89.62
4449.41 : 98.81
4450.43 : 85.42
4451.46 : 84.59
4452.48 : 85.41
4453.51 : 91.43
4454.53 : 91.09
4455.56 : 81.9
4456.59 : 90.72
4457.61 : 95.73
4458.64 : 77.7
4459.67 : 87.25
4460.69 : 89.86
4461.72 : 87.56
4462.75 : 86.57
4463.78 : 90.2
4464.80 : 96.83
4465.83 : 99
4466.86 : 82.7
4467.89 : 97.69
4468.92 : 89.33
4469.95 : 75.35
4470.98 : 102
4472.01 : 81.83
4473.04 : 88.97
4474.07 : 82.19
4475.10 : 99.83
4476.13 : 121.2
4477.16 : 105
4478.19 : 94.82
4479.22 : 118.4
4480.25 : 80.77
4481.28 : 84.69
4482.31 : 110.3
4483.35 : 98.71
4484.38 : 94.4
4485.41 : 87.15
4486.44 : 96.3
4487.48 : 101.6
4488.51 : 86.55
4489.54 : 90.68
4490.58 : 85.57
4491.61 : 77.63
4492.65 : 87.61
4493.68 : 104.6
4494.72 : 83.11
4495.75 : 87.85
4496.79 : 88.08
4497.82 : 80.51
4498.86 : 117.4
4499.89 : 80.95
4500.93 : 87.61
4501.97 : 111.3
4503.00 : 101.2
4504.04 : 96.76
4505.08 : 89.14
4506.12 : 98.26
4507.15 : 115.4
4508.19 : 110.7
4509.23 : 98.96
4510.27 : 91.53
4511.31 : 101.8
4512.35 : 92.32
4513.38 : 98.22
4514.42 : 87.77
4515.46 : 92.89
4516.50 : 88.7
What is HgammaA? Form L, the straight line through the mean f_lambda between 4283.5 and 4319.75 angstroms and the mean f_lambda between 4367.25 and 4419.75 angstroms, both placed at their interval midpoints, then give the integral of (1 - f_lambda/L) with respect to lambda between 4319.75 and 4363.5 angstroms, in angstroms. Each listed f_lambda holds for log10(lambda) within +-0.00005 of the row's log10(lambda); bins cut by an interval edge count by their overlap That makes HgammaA -3.8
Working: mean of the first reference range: 61.6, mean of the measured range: 75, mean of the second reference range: 78.4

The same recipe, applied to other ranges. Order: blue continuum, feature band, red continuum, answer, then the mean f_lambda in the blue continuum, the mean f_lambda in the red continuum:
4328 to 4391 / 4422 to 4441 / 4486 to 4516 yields 0.1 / 78.3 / 94.6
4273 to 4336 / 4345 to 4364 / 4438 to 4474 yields -2.2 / 65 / 88.6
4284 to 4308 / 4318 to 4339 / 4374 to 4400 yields -2.1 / 59.1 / 77.1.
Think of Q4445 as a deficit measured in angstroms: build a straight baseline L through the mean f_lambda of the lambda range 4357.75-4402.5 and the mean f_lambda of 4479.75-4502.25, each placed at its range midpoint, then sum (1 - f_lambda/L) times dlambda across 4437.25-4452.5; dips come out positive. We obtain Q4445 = -0.5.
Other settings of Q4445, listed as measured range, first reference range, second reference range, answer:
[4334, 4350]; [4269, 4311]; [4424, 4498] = -1.8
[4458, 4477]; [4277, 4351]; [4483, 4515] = -0.3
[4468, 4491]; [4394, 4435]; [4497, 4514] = -0.2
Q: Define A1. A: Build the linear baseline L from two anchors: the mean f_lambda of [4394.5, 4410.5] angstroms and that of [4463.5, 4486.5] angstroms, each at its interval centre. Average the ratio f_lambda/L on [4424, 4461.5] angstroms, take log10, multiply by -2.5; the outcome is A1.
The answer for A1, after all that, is -0.02 mag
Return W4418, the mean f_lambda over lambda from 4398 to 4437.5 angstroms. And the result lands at 82.6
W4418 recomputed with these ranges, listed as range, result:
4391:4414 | 77.3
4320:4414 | 76.4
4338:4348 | 77.2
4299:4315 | 50.3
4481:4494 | 92.7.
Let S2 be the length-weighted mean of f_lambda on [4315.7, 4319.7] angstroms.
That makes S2 88.5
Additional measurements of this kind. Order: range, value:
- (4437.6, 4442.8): 88.4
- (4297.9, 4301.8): 53.1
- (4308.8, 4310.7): 47.2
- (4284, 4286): 66.9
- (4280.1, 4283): 75.2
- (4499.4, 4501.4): 84.1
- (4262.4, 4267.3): 72.8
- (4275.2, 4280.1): 67.9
